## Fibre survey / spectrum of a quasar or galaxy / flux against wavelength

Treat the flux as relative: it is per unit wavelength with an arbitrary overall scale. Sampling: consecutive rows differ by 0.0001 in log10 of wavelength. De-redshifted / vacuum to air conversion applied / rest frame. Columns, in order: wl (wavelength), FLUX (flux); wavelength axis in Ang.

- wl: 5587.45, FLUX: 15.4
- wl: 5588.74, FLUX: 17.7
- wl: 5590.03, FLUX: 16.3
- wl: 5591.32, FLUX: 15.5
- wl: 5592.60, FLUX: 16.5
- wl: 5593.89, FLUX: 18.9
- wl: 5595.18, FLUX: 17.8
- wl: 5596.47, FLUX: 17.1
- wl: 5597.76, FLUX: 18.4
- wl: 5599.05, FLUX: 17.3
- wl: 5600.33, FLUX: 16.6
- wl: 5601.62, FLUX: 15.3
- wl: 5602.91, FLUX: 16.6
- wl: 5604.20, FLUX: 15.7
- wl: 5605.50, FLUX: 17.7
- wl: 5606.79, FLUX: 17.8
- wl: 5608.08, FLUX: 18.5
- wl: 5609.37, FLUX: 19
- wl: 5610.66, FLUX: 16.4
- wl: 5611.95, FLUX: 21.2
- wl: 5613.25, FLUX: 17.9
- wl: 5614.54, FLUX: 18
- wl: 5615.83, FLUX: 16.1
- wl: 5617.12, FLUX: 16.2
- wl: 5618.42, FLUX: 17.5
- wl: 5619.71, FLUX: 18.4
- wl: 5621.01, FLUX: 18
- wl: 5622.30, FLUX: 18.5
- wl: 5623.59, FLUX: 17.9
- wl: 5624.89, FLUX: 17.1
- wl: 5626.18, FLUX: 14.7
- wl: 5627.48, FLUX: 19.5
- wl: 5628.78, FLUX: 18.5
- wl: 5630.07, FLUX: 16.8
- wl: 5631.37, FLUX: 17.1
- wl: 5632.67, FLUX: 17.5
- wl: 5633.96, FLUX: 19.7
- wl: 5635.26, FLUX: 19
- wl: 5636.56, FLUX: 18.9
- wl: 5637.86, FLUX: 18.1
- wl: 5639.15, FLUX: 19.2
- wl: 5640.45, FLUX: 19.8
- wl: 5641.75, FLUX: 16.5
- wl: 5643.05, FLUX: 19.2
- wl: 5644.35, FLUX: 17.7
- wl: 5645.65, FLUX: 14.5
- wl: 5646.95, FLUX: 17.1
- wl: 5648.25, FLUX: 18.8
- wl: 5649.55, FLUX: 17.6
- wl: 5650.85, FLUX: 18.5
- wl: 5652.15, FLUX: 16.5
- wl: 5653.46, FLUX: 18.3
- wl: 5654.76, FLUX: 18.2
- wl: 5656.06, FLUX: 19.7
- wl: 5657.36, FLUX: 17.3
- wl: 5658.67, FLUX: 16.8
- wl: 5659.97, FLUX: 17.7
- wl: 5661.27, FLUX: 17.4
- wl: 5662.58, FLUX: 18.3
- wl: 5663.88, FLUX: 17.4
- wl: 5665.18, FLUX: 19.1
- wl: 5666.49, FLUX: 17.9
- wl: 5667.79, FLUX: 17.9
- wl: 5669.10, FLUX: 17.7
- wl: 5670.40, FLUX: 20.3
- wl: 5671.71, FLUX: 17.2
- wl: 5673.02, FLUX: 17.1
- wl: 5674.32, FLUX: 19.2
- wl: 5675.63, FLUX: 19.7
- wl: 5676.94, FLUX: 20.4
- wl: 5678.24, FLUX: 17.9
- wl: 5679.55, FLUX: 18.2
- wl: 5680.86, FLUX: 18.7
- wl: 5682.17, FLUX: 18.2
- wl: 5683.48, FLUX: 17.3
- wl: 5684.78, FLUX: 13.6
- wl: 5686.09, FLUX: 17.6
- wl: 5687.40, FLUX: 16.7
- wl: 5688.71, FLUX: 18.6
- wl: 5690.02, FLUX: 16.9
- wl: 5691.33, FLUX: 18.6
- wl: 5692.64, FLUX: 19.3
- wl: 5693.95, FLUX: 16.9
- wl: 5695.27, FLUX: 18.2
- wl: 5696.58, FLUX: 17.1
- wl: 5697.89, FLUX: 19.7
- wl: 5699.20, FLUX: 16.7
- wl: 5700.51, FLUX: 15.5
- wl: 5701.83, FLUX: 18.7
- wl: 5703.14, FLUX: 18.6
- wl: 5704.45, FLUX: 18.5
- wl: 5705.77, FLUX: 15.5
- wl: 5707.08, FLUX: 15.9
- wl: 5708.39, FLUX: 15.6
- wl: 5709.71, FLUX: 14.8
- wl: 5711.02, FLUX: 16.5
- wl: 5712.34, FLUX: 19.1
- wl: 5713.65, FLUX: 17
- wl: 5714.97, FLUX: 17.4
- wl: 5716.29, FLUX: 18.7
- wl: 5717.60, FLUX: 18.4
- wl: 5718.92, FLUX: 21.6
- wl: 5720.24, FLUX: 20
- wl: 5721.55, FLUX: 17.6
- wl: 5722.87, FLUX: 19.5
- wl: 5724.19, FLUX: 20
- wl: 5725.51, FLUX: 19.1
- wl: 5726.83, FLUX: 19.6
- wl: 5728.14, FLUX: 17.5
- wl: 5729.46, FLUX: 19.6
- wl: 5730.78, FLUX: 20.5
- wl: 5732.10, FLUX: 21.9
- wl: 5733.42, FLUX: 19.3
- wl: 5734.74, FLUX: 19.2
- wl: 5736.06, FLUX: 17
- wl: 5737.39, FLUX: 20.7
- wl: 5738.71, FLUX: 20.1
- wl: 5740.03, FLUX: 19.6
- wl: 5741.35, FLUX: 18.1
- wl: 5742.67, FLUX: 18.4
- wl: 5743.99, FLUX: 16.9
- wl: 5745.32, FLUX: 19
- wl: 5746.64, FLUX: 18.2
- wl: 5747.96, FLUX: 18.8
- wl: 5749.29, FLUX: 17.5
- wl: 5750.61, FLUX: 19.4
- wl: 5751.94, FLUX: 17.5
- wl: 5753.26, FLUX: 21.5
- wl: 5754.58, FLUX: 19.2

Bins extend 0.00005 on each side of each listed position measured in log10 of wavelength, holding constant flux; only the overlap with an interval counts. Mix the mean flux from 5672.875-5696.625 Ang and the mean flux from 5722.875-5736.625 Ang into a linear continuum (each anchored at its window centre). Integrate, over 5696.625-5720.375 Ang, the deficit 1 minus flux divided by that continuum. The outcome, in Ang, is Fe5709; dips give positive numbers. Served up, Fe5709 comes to 1.4 Ang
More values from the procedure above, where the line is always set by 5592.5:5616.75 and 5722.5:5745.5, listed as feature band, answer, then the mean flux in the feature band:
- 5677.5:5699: 1.1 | 17.7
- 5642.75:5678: 0.4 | 18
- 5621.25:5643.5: -0.3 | 18.1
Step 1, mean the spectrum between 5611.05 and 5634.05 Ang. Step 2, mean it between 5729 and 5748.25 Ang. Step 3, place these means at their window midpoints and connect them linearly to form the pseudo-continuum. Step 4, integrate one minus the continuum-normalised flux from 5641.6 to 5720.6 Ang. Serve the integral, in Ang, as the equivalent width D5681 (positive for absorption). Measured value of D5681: 2.8 Ang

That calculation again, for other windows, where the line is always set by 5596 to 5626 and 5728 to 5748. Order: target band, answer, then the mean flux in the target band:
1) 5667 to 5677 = -0.2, 18.6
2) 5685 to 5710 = 1.7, 17.3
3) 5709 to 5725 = 0.4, 18.4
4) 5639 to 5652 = 0.1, 17.8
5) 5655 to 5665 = 0.1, 17.9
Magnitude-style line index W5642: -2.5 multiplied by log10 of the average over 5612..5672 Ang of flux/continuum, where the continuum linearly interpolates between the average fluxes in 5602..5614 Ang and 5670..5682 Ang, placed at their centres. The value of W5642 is 0.02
